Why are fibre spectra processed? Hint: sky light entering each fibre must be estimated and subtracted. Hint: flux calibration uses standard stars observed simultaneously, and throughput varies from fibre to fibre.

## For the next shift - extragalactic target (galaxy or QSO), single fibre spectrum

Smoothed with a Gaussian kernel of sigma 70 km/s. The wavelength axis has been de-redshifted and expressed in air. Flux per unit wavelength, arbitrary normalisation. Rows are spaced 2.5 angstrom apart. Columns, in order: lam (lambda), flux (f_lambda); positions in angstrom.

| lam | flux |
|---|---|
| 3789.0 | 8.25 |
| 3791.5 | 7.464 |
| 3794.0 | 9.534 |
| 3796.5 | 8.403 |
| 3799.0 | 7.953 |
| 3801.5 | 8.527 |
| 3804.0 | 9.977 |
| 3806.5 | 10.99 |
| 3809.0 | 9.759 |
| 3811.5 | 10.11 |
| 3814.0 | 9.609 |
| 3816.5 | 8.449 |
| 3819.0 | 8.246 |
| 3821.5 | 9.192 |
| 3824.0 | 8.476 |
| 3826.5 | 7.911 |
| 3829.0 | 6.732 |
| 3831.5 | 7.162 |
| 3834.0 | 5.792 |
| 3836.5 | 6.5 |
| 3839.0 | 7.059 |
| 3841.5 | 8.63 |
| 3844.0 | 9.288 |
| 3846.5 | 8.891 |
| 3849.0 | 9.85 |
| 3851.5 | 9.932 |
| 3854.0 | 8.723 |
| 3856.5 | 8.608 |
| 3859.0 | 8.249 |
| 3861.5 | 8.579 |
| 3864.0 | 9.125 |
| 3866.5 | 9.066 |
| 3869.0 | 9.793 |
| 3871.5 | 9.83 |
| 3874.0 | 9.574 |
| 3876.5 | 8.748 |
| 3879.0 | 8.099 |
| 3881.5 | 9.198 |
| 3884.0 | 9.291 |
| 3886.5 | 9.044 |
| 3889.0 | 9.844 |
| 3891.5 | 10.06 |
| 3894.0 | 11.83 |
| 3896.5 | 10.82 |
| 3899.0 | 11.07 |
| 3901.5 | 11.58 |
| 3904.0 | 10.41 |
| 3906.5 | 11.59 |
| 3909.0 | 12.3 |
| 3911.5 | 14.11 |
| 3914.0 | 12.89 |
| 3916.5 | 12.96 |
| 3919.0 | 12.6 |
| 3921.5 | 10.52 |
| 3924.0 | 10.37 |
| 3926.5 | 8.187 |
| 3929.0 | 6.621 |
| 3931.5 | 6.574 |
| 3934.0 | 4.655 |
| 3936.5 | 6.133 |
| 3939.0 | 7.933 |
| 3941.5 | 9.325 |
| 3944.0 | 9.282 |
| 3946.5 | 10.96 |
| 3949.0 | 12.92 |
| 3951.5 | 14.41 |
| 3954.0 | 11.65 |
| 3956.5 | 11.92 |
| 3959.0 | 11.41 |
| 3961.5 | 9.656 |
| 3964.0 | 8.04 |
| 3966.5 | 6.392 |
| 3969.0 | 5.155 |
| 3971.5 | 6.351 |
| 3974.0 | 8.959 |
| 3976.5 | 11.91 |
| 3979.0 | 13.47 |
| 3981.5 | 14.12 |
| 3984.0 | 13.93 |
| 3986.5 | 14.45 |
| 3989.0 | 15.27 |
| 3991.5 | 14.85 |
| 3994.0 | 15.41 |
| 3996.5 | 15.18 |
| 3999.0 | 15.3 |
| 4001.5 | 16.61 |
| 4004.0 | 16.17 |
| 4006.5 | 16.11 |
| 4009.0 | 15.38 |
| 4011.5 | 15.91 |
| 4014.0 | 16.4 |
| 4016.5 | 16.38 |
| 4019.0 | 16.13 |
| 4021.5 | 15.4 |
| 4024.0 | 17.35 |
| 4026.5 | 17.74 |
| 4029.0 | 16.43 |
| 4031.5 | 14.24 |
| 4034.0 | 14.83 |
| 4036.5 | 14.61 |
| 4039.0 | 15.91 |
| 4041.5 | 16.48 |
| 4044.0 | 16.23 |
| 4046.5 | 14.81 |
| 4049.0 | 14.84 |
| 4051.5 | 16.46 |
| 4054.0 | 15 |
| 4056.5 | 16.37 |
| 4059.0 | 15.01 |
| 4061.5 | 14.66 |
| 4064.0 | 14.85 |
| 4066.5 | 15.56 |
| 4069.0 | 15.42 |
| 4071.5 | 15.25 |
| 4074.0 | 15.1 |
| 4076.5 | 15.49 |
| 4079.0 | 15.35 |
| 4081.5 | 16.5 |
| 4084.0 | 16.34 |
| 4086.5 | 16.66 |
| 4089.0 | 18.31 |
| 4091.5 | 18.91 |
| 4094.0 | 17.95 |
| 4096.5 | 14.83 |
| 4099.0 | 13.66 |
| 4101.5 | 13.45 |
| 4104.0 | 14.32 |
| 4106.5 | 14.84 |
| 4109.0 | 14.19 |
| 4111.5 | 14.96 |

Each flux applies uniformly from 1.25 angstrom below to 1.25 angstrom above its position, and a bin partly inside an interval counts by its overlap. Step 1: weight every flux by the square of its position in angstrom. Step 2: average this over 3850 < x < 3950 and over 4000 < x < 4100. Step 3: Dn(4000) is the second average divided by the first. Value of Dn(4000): 1.75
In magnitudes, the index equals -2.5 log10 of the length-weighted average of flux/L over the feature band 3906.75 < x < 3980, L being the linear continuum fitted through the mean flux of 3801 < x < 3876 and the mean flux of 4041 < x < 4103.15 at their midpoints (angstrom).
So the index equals 0.188 mag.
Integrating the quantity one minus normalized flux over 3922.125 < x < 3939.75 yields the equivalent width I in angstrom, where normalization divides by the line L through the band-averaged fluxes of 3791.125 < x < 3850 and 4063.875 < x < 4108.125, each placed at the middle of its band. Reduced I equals 6.42 angstrom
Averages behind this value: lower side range 8.53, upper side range 15.7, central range 7.31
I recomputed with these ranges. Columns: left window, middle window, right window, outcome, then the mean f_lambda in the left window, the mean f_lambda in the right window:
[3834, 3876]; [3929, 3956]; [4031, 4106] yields 5.34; 8.76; 15.6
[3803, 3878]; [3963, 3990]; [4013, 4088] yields 5.33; 8.76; 15.7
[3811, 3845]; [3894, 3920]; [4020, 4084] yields -3.17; 8.03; 15.6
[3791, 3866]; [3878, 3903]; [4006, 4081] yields 1.30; 8.61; 15.7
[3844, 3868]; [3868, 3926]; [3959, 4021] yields -2.01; 9.03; 13.2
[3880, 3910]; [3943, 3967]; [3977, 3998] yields 4.15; 10.6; 14.5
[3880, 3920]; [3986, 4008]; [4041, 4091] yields -2.61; 11.2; 15.8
